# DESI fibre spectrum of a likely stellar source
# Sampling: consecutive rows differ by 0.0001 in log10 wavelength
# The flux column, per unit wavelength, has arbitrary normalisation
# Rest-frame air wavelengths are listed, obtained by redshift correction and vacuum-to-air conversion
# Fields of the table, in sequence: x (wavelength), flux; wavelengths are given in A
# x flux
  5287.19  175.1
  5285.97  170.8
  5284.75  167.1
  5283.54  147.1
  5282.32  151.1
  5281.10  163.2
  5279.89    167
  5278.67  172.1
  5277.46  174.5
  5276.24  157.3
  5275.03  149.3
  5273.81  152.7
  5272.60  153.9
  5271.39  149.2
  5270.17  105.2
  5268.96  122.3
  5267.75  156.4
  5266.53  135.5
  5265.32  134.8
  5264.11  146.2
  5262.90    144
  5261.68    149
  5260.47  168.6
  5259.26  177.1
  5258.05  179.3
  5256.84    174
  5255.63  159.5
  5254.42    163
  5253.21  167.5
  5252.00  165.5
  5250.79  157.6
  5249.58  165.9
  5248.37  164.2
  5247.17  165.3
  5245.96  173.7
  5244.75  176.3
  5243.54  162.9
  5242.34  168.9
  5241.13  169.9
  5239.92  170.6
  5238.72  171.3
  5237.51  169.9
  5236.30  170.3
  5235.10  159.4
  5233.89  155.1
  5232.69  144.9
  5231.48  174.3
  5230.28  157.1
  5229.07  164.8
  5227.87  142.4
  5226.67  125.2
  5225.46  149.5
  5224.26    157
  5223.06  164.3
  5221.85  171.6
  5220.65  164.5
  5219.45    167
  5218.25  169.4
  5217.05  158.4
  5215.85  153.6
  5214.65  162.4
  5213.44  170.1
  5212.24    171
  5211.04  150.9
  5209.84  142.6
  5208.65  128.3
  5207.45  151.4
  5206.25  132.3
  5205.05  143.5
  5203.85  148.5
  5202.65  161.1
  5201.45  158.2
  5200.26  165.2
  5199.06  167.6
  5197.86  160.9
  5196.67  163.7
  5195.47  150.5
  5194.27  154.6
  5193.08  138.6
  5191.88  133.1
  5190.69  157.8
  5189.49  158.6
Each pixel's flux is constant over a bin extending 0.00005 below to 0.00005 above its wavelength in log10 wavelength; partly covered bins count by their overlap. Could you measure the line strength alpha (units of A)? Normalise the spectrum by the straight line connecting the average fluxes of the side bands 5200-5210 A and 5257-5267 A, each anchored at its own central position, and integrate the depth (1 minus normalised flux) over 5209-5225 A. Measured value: -1.27 A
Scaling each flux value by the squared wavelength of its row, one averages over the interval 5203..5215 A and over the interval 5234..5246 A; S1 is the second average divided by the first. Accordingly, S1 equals 1.14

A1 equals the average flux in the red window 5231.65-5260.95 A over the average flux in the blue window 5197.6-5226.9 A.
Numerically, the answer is 1.07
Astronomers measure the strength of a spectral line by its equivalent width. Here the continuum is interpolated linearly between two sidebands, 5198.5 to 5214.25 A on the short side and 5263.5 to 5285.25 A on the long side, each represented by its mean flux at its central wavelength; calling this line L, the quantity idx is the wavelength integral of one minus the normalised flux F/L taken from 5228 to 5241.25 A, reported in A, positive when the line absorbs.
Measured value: -0.99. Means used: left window 153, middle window 163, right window 150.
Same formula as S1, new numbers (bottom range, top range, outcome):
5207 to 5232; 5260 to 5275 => 0.93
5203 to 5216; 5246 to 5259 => 1.13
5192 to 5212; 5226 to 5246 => 1.09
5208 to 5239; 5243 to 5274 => 1.00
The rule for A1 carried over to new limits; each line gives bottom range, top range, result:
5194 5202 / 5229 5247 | 1.03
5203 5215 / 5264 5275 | 0.93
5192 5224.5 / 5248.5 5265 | 1.04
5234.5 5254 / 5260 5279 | 0.88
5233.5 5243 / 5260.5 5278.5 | 0.88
